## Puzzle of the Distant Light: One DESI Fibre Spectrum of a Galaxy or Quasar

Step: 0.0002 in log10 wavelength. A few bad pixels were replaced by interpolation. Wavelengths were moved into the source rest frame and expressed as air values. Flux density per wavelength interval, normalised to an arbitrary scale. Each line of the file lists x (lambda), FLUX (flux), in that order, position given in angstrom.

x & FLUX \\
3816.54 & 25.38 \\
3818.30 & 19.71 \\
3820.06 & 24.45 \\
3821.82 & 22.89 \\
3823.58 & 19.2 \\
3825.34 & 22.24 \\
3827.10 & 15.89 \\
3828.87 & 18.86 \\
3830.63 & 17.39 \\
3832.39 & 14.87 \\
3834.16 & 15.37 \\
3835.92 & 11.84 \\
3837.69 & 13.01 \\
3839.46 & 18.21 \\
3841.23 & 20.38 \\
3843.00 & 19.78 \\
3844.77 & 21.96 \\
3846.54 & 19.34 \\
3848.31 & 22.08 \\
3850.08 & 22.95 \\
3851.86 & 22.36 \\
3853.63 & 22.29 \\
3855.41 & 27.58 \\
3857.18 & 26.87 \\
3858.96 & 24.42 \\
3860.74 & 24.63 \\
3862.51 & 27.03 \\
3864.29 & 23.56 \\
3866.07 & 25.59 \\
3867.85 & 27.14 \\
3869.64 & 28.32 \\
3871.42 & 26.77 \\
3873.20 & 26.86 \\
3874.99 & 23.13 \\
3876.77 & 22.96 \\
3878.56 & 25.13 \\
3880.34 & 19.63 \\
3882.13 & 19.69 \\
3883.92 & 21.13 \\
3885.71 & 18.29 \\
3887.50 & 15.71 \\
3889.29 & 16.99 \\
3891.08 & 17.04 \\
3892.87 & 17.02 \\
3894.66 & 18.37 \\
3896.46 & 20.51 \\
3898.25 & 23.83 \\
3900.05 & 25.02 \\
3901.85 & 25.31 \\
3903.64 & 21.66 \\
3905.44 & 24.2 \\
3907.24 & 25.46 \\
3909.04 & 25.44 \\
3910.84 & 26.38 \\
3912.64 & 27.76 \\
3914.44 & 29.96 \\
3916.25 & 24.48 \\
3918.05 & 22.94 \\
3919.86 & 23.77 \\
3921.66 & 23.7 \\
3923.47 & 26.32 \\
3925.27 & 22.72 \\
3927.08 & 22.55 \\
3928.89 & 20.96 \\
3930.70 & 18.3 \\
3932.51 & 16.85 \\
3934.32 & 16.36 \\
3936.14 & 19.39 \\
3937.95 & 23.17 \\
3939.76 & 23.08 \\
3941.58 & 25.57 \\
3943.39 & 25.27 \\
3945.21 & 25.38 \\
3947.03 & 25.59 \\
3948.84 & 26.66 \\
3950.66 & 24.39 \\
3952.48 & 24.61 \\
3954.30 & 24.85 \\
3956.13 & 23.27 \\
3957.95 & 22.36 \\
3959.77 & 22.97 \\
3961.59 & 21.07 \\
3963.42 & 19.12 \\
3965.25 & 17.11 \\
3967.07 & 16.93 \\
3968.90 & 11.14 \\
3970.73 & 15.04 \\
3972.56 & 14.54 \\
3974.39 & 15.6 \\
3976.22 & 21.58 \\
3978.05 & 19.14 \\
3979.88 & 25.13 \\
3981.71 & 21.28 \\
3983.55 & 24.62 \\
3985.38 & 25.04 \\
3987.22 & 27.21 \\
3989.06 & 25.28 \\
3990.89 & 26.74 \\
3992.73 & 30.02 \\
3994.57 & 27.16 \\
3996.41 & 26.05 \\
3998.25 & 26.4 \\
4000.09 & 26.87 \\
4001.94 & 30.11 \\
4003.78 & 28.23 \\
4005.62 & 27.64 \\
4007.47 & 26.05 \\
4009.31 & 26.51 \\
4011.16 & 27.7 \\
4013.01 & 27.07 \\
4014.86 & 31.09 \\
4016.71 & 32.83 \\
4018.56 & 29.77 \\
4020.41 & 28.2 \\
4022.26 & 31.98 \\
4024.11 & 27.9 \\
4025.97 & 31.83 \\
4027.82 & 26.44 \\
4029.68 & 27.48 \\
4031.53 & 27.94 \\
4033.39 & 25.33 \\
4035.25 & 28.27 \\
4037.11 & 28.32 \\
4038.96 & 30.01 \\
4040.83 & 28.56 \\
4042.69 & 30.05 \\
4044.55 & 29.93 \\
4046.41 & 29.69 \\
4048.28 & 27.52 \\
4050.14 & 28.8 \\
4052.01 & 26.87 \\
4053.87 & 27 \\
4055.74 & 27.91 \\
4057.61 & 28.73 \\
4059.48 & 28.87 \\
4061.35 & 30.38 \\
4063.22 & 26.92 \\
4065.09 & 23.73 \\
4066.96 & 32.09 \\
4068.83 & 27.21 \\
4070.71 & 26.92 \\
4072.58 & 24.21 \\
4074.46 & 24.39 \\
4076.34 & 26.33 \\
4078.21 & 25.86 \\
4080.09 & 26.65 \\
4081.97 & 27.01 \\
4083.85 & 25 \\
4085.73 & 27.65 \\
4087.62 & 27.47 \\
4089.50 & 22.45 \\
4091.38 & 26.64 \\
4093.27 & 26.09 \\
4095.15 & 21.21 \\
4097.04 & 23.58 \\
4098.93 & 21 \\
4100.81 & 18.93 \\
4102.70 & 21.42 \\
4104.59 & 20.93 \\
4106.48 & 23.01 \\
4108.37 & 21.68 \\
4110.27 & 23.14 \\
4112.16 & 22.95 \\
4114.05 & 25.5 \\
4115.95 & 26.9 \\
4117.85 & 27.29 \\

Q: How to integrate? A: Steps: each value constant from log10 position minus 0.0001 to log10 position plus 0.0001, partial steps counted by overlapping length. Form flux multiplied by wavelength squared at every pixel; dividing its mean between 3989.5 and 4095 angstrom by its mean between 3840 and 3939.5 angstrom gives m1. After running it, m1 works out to 1.31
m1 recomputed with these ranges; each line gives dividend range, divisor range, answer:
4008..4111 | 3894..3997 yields 1.24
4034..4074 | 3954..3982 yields 1.52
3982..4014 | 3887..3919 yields 1.24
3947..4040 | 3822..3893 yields 1.27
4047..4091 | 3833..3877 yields 1.33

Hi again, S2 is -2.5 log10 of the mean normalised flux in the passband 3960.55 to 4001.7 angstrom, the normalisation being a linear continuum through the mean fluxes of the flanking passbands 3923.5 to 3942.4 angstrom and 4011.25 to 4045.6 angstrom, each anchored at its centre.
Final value 0.14 mag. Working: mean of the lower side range 21.1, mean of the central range 22.1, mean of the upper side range 29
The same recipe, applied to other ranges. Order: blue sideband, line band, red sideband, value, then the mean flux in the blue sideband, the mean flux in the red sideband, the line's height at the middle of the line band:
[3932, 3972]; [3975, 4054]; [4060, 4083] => -0.14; 21.3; 26.8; 24.2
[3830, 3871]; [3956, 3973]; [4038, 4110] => 0.29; 21.7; 26.1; 23.9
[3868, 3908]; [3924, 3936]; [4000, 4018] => 0.22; 22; 28.5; 24.3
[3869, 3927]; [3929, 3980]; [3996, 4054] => 0.21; 23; 28.4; 25.4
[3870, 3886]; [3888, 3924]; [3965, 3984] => -0.08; 23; 18.3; 21.6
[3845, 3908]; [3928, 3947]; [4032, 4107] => 0.11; 22.8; 26.3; 23.9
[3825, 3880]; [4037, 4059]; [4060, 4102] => -0.15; 21.9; 25.5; 25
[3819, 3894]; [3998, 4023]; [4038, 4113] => -0.17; 21.2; 26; 24.6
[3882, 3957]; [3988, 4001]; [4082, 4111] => -0.17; 22.7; 23.5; 23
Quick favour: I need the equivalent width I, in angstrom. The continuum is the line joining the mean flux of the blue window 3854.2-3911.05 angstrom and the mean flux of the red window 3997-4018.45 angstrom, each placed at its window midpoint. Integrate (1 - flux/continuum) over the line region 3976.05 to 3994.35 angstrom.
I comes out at 1.69 angstrom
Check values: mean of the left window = 23.1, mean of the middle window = 24.8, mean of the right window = 28.2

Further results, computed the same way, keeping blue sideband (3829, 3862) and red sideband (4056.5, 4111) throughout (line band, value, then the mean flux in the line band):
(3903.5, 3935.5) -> -2.2 angstrom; 23.3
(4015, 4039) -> -5.0 angstrom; 29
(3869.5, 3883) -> -1.8 angstrom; 23.8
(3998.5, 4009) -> -1.8 angstrom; 27.6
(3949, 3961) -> -0.7 angstrom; 23.9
